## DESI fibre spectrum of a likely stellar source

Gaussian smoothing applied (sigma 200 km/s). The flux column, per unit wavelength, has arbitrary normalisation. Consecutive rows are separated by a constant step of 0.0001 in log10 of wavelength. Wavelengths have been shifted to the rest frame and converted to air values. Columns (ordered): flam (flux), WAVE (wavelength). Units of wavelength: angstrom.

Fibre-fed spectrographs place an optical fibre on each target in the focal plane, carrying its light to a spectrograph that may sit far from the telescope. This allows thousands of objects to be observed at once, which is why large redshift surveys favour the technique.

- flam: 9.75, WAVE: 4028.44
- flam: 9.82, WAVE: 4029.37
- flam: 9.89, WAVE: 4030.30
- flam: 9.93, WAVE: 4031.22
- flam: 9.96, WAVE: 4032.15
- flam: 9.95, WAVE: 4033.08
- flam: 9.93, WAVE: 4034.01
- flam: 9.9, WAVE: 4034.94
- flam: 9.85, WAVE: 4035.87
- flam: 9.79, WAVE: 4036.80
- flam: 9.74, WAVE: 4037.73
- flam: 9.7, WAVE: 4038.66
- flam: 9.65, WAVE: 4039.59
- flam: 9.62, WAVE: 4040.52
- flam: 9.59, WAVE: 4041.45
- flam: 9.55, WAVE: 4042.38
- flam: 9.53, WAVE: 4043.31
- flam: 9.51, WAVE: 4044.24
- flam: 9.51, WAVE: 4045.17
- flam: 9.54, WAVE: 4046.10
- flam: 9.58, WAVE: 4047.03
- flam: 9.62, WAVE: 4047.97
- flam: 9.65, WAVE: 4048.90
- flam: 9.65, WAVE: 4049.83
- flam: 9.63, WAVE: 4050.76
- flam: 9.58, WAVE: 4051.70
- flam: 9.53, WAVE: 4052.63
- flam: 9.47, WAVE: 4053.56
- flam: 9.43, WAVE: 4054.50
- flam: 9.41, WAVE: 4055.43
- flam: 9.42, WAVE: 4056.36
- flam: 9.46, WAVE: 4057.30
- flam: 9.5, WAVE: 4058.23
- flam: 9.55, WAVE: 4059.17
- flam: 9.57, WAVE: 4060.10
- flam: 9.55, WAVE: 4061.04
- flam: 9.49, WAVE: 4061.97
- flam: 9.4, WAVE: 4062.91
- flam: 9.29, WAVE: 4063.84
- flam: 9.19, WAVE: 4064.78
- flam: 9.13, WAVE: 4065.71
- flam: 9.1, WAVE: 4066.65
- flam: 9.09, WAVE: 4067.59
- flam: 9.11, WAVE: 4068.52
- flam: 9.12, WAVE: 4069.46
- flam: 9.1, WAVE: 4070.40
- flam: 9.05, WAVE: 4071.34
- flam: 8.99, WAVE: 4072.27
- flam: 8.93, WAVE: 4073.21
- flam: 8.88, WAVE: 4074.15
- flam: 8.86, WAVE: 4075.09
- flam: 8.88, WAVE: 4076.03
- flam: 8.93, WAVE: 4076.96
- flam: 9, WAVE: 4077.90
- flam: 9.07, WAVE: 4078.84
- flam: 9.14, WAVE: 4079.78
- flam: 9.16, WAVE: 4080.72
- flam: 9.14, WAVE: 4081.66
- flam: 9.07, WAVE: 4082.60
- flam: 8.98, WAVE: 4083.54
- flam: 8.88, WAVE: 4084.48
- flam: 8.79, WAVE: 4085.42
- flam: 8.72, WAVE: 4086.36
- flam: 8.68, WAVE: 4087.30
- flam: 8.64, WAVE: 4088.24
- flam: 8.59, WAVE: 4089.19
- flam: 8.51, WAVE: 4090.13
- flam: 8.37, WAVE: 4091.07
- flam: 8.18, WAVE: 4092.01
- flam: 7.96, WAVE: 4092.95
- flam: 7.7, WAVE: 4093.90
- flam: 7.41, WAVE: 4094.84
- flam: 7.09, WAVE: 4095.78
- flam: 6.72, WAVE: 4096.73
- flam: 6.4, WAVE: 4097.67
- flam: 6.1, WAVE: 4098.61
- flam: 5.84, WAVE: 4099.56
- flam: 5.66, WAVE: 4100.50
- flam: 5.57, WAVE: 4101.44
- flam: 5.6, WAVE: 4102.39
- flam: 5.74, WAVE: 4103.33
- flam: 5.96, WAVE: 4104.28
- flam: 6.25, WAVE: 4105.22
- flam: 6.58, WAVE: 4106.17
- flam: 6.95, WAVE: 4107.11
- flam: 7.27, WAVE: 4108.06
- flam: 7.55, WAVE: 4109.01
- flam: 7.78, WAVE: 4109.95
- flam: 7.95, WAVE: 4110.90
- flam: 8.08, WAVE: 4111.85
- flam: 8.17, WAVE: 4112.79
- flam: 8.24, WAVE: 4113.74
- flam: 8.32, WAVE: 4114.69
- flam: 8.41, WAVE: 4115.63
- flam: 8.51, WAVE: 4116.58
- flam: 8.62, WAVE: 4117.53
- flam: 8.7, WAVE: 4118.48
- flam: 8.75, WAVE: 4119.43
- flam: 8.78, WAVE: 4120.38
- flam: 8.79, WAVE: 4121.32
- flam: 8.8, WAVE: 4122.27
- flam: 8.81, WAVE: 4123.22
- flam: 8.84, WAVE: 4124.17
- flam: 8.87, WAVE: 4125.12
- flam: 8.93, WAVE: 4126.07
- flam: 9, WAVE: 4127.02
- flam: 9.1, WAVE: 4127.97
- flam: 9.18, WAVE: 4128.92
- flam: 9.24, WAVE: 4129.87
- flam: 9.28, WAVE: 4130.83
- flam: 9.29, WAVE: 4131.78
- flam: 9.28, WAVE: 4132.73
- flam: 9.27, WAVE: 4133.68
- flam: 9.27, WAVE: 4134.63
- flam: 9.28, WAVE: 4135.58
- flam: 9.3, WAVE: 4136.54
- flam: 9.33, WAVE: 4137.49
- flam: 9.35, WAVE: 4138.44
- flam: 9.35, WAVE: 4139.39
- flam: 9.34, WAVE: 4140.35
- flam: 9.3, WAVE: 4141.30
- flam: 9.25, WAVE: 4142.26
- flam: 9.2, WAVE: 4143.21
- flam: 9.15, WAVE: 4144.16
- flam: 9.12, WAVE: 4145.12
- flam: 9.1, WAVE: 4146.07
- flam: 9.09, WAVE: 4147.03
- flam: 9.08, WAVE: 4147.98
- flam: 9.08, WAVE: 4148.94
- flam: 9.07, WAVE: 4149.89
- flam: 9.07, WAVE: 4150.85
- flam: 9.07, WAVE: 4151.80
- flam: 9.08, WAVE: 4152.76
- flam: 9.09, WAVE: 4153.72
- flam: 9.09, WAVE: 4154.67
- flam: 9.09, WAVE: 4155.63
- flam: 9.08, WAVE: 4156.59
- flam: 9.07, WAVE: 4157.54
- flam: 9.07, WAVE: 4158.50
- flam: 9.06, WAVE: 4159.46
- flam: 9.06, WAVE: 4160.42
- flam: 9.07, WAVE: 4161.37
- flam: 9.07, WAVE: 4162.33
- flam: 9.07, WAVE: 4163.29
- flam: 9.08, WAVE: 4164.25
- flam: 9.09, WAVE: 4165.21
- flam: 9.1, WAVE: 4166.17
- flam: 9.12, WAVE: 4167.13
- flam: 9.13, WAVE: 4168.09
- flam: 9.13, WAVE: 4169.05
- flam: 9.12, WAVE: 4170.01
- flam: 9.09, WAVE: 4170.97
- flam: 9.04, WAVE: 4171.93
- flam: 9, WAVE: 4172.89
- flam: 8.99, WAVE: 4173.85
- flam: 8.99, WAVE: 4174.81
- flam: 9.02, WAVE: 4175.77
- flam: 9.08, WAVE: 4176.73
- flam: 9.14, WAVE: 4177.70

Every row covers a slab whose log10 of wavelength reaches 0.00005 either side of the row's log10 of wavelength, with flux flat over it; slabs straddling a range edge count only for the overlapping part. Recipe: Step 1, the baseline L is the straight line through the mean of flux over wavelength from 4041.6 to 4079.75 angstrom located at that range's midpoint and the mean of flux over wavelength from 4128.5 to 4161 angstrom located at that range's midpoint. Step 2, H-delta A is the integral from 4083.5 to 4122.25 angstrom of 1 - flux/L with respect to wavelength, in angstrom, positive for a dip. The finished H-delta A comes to 6.7 angstrom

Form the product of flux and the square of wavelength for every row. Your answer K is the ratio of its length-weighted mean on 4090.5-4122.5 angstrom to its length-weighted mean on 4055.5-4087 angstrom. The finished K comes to 0.83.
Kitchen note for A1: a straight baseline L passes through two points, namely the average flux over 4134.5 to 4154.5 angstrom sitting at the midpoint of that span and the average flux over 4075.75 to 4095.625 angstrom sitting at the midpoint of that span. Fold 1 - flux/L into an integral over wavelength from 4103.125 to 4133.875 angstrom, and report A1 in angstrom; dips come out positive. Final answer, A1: 2.2 angstrom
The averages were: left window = 8.63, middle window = 8.3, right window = 9.19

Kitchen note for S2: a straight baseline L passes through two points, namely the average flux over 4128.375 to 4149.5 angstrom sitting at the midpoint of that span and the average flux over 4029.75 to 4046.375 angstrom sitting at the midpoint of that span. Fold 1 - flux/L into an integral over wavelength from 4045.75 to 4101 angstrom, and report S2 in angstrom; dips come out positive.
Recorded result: 4.5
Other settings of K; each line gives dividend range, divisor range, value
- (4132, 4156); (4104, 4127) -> 1.15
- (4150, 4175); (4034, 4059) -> 1.00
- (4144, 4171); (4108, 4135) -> 1.07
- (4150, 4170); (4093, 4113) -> 1.38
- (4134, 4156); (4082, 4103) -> 1.24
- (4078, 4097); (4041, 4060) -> 0.90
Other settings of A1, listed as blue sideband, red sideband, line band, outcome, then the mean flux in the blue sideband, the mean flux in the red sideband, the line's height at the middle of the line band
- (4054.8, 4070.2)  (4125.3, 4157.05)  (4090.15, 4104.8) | 3.99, 9.33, 9.17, 9.26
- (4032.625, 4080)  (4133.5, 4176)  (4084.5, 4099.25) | 2.29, 9.41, 9.13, 9.31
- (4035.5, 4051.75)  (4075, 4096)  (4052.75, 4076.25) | -0.32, 9.63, 8.61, 9.12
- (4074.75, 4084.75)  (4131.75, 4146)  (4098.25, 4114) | 4.08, 9.02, 9.27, 9.13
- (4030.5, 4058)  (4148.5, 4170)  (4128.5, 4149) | -0.11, 9.65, 9.08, 9.18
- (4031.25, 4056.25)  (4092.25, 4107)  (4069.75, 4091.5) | -3.86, 9.65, 6.48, 7.56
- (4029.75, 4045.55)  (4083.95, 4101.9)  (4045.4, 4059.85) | -0.60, 9.74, 7.58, 9.16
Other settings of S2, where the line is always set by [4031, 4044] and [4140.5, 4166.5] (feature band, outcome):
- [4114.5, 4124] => 0.65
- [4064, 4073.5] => 0.48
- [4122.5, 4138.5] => 0.15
